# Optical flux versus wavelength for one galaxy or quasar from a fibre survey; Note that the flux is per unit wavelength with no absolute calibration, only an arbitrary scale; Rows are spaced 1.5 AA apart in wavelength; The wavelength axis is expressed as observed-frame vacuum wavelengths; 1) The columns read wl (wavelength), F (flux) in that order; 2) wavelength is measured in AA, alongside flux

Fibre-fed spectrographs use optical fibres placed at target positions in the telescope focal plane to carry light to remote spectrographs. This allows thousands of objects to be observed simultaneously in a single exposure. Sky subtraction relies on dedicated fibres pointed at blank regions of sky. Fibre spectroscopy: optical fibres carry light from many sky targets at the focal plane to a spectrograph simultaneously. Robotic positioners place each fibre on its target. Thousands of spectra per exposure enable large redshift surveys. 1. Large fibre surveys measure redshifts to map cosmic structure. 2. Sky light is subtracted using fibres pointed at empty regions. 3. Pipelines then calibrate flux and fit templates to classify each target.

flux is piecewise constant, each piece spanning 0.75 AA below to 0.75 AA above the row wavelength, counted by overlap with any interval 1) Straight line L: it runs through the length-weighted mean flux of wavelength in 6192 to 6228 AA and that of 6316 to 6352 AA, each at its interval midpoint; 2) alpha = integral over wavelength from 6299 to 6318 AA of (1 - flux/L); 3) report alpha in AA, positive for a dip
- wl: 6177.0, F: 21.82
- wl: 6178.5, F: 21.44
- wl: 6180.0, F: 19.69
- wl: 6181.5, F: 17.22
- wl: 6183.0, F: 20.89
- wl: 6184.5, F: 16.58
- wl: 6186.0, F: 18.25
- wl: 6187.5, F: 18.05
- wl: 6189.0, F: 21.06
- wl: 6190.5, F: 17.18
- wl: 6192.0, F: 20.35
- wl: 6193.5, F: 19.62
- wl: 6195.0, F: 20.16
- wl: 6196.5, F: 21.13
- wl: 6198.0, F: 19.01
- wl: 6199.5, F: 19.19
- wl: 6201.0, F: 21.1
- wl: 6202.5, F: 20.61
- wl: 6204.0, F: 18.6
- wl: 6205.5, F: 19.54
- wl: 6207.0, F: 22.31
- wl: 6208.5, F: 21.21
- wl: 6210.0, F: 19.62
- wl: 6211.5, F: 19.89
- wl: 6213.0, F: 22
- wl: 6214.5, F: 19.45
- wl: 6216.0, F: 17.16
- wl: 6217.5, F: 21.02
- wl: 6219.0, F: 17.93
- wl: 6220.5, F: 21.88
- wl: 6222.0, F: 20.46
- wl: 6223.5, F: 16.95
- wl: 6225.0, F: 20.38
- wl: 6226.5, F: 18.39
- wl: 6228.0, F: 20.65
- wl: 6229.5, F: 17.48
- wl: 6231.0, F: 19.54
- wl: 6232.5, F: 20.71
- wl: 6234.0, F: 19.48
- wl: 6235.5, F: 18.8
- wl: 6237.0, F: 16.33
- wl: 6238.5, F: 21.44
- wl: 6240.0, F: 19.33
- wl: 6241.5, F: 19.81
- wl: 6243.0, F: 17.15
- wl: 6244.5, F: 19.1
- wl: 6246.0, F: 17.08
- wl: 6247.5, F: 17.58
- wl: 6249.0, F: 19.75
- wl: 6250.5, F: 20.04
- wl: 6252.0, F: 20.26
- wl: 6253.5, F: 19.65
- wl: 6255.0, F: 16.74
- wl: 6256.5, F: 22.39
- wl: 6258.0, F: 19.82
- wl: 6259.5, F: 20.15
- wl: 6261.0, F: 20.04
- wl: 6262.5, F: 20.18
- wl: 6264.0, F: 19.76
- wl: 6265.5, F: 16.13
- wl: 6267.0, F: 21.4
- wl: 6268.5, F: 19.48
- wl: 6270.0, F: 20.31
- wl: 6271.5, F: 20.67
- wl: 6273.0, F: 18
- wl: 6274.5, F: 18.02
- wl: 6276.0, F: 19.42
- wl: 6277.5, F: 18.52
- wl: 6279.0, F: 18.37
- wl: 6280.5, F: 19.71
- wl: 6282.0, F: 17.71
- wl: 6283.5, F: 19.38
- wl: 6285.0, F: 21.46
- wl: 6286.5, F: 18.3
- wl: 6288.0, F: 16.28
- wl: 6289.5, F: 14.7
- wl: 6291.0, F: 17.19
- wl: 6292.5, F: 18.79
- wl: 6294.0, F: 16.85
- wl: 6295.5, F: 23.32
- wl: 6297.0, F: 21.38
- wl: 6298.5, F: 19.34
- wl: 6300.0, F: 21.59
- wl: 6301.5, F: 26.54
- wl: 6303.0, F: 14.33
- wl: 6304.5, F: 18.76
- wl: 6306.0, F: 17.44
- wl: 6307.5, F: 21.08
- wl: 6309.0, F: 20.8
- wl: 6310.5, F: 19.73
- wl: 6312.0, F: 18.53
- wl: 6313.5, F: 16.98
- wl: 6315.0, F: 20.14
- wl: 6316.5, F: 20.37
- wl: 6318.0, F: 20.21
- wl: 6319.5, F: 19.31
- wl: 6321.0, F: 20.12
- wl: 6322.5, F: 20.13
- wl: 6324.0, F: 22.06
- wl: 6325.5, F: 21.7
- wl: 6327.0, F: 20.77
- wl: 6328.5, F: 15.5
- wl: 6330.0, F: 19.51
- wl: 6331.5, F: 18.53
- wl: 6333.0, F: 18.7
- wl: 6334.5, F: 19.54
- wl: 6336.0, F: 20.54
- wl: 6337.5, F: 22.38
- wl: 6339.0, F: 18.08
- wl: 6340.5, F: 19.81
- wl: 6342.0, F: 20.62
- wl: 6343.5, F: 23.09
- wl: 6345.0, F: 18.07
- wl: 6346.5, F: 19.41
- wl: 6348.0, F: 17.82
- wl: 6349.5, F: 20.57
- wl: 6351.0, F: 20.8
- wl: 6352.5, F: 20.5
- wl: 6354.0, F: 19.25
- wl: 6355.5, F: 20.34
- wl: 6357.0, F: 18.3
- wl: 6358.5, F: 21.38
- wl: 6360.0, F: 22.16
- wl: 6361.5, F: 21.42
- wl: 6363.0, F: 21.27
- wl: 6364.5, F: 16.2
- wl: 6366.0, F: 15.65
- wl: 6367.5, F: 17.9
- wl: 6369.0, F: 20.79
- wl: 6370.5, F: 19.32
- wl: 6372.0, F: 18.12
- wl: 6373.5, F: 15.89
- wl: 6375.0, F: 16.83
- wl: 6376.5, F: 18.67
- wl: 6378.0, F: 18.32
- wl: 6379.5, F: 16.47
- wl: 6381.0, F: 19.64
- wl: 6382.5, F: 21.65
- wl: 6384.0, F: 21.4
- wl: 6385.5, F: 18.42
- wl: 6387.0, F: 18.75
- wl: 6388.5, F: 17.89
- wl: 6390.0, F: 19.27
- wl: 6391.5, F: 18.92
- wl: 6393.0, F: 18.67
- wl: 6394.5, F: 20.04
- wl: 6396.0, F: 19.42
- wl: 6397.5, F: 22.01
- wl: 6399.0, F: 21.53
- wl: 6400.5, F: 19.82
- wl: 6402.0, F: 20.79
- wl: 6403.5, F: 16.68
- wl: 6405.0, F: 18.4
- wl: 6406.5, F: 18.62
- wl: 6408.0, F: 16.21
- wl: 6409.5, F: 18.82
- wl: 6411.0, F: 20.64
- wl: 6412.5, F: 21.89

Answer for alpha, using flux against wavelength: 0.2 AA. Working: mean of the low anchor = 19.9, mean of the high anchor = 19.9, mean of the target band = 19.7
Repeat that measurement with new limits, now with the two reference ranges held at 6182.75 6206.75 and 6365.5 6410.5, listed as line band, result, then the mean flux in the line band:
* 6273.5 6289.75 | 0.6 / 18.5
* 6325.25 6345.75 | -0.8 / 19.7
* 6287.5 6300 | 0.3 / 18.7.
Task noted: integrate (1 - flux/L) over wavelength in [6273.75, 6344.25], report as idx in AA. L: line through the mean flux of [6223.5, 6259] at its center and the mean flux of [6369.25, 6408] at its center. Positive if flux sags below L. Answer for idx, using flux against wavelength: -1.46 AA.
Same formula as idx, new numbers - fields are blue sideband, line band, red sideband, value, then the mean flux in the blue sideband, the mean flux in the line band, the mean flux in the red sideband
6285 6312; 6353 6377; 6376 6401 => 0.52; 19.2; 19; 19.5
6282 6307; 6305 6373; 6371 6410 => -2.33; 19.1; 19.6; 18.9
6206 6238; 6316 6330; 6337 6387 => -0.39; 19.6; 20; 19.4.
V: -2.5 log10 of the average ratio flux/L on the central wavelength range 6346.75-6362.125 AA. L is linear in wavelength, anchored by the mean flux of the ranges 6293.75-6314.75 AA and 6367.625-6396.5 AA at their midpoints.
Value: -0.06 mag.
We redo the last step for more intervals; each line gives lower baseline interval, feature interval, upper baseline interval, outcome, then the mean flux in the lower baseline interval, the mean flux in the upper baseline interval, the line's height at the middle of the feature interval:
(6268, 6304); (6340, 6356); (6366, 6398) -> -0.06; 19.1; 18.9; 19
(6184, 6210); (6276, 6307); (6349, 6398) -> 0.02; 19.7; 19.3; 19.5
